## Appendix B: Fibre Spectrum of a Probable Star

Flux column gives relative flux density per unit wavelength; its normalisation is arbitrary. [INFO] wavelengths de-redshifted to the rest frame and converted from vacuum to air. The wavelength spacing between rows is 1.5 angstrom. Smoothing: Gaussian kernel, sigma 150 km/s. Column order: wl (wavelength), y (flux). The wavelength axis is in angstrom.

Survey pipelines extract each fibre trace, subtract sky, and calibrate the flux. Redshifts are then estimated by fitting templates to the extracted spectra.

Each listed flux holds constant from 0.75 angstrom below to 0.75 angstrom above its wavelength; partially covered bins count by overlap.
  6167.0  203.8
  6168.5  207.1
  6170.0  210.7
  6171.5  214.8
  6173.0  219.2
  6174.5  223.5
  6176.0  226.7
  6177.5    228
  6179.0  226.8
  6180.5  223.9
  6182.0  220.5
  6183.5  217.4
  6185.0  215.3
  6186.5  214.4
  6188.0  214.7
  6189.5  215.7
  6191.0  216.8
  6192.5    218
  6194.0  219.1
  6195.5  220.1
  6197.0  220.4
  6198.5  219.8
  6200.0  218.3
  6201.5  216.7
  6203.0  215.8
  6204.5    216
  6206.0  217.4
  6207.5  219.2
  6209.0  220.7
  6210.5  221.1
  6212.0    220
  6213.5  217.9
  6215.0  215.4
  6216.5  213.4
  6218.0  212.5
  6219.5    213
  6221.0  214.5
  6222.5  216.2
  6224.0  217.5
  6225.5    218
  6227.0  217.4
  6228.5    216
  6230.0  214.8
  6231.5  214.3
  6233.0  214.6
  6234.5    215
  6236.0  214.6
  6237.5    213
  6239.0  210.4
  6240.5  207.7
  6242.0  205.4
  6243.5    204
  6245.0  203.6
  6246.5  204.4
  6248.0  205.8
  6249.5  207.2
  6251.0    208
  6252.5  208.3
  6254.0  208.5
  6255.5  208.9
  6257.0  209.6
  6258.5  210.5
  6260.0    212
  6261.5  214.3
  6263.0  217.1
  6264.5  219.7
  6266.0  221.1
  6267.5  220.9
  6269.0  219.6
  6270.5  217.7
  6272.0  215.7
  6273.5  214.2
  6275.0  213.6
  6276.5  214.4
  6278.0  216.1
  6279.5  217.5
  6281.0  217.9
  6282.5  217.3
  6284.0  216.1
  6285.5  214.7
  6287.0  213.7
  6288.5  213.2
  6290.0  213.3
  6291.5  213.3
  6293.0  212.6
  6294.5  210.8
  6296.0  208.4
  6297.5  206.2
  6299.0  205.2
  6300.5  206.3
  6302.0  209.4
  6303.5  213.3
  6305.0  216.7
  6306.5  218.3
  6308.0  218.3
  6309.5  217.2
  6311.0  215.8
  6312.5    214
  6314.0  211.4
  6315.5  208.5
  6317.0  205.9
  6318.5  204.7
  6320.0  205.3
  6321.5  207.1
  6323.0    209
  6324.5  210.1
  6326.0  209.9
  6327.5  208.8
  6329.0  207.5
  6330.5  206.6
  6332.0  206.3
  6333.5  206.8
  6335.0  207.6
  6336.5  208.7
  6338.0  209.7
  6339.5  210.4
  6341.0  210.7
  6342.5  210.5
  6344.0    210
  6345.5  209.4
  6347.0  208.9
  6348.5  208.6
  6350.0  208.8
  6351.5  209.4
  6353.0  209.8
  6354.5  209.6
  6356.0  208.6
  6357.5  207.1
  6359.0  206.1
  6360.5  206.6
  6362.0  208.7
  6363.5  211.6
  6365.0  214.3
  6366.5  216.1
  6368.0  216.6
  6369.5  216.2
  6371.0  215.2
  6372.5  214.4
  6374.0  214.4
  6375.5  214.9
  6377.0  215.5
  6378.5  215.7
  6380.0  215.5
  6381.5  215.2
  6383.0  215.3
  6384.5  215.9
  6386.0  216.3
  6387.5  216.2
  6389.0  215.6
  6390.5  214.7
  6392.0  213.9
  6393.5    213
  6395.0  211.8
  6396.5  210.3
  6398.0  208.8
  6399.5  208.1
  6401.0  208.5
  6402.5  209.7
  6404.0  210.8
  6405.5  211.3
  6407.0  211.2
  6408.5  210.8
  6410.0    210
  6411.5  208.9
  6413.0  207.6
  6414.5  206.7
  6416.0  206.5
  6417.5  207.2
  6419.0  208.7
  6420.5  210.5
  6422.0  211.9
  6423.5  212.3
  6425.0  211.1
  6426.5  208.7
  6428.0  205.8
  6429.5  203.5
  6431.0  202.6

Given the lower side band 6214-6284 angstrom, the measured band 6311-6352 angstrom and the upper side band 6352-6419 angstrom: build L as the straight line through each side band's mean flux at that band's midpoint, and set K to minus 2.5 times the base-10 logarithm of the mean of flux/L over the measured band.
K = 0.019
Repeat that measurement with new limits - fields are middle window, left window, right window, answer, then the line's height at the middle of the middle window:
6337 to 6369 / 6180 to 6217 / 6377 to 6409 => 0.02 mag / 214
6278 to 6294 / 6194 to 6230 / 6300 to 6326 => -0.01 mag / 213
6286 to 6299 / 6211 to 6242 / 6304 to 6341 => 0.00 mag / 212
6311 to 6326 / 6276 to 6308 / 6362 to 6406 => 0.02 mag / 213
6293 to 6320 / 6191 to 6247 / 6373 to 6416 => 0.01 mag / 214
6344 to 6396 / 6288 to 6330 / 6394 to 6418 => -0.01 mag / 210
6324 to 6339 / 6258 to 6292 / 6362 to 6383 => 0.04 mag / 215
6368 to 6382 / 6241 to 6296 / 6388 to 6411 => -0.02 mag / 212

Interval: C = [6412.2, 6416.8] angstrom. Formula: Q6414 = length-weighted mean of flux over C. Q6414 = 207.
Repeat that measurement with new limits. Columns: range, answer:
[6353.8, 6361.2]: 208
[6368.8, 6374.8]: 215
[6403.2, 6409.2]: 211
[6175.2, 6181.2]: 226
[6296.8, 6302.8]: 207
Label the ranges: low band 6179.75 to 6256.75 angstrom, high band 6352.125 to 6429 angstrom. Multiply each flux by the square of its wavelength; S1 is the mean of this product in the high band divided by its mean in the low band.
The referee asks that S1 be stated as 1.04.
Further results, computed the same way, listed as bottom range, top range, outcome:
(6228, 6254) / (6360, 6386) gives 1.07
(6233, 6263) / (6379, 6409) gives 1.06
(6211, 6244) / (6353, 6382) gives 1.04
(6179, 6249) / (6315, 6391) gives 1.02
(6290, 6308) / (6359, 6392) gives 1.04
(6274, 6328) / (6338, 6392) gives 1.02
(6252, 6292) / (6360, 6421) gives 1.03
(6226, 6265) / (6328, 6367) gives 1.02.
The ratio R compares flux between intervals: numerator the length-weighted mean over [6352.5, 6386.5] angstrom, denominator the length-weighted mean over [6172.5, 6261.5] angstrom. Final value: 1.0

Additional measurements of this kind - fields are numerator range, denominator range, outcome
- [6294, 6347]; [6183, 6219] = 0.97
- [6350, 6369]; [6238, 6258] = 1.02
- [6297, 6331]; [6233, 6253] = 1.01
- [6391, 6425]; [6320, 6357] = 1.01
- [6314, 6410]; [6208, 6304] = 0.99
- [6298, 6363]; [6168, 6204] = 0.96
